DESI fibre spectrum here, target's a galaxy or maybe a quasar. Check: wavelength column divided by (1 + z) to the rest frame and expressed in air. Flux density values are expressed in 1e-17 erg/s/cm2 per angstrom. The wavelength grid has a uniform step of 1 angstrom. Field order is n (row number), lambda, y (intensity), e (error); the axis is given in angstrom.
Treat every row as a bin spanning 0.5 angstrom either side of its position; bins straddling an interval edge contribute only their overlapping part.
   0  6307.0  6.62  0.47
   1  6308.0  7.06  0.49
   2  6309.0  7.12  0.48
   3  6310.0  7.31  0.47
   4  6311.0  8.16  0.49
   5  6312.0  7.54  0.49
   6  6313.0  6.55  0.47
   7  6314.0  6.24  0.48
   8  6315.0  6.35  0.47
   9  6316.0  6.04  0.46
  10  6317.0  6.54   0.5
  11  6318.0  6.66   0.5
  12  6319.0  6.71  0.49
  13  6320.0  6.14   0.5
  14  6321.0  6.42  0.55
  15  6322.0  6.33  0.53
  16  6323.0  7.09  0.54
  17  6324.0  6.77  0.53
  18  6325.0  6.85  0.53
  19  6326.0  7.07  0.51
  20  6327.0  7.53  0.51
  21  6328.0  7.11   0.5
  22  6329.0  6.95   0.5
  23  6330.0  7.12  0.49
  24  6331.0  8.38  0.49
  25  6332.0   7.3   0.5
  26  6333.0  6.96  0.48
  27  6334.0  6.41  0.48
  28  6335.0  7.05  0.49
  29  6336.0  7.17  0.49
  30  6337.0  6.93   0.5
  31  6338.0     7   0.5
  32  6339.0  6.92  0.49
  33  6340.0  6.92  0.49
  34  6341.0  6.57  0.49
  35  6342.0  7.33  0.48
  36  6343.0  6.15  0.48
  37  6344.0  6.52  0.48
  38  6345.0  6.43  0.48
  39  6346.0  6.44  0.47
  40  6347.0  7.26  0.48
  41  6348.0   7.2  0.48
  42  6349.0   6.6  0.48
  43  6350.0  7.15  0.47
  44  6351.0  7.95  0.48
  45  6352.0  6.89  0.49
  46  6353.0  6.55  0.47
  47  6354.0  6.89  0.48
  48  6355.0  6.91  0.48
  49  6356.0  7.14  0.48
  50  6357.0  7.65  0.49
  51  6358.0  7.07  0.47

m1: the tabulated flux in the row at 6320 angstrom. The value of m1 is 6.14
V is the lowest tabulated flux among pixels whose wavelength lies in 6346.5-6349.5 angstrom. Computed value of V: 6.6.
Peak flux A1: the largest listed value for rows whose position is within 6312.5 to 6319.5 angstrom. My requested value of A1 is 6.71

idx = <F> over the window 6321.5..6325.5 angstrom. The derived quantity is 6.76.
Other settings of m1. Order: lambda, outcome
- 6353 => 6.55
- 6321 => 6.42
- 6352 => 6.89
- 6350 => 7.15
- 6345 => 6.43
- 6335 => 7.05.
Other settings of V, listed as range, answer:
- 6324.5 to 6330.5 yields 6.85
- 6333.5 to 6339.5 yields 6.41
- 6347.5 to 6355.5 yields 6.55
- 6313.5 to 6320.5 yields 6.04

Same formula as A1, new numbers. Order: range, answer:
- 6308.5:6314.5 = 8.16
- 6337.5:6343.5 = 7.33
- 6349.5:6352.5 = 7.95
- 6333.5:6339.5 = 7.17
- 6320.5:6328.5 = 7.53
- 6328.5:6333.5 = 8.38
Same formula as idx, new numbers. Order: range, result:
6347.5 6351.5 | 7.22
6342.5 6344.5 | 6.33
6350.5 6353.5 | 7.13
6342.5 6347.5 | 6.56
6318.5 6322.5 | 6.4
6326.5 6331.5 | 7.42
